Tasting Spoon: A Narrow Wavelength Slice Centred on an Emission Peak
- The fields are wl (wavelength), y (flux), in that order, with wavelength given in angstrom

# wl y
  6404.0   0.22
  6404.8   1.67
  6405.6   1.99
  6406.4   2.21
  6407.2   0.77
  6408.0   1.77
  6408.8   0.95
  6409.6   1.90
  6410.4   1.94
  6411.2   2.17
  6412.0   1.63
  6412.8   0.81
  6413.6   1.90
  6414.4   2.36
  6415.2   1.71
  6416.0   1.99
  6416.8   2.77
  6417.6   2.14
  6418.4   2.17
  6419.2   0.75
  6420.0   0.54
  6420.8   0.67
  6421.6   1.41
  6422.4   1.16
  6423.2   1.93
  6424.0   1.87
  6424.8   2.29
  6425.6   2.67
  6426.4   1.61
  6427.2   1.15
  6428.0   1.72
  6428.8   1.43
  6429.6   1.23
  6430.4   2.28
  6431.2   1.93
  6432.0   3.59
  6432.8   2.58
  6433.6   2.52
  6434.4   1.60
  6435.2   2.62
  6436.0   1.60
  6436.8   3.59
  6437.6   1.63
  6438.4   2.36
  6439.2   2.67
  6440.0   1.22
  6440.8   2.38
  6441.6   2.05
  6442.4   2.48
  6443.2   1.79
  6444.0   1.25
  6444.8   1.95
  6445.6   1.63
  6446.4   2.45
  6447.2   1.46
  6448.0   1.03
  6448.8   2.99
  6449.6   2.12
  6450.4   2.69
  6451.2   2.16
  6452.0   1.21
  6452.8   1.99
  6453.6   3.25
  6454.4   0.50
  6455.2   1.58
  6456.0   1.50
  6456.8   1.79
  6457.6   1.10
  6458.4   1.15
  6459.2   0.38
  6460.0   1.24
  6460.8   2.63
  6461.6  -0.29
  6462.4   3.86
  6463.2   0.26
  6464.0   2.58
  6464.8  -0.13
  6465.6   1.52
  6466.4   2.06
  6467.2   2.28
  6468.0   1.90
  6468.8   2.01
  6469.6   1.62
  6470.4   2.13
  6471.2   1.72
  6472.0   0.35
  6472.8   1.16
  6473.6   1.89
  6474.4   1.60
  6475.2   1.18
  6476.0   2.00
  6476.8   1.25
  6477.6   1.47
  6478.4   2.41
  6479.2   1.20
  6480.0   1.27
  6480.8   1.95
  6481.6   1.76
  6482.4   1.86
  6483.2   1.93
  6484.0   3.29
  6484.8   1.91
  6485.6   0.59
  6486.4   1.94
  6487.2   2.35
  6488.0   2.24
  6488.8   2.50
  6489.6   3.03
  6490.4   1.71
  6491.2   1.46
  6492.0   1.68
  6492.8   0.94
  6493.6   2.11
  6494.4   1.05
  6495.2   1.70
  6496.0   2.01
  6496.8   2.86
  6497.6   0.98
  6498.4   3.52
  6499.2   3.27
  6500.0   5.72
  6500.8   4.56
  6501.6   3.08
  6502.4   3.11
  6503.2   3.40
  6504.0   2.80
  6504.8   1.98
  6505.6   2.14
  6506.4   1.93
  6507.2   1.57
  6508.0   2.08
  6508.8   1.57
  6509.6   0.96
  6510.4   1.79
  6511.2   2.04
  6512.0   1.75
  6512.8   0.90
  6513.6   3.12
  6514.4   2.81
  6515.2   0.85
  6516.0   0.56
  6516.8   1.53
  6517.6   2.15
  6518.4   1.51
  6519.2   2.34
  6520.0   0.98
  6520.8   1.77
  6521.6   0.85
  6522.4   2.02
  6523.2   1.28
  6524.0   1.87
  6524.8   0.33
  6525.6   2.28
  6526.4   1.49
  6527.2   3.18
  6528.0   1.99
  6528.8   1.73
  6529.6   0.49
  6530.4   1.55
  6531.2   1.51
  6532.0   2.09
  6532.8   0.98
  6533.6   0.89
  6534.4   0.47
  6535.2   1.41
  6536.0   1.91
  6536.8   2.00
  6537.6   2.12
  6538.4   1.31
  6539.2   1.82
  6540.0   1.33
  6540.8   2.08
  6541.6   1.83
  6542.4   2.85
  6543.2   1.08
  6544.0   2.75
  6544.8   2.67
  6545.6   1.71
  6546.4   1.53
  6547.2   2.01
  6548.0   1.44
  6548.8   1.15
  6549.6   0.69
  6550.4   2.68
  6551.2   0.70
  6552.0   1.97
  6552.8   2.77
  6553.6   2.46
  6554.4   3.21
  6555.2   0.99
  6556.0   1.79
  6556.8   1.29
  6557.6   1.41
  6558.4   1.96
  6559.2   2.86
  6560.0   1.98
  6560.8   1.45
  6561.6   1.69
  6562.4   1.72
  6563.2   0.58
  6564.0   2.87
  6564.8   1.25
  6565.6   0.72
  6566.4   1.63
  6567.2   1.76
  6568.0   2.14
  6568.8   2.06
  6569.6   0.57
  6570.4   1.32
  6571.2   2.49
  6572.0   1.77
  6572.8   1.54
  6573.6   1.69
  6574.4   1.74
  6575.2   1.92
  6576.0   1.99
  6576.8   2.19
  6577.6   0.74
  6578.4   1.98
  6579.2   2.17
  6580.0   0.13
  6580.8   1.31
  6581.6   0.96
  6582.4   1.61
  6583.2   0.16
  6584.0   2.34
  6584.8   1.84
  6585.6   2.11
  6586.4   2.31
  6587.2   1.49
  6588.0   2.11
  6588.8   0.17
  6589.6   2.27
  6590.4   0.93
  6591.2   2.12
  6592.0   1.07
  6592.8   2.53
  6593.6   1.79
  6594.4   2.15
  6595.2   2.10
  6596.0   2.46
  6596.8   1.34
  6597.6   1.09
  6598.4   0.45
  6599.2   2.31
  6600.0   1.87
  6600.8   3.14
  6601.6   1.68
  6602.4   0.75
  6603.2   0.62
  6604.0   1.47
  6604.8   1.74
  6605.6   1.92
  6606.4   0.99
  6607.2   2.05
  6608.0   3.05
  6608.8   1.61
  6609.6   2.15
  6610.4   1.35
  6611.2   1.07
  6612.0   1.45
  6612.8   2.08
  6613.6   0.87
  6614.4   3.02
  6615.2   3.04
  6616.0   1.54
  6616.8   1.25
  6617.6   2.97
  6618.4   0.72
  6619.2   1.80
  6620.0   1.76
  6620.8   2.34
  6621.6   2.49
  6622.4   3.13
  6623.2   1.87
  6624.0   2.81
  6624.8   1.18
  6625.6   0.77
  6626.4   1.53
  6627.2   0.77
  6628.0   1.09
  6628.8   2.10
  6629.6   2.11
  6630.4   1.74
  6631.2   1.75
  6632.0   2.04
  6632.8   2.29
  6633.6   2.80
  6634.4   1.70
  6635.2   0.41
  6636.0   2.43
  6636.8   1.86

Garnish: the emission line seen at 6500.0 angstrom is [O III]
